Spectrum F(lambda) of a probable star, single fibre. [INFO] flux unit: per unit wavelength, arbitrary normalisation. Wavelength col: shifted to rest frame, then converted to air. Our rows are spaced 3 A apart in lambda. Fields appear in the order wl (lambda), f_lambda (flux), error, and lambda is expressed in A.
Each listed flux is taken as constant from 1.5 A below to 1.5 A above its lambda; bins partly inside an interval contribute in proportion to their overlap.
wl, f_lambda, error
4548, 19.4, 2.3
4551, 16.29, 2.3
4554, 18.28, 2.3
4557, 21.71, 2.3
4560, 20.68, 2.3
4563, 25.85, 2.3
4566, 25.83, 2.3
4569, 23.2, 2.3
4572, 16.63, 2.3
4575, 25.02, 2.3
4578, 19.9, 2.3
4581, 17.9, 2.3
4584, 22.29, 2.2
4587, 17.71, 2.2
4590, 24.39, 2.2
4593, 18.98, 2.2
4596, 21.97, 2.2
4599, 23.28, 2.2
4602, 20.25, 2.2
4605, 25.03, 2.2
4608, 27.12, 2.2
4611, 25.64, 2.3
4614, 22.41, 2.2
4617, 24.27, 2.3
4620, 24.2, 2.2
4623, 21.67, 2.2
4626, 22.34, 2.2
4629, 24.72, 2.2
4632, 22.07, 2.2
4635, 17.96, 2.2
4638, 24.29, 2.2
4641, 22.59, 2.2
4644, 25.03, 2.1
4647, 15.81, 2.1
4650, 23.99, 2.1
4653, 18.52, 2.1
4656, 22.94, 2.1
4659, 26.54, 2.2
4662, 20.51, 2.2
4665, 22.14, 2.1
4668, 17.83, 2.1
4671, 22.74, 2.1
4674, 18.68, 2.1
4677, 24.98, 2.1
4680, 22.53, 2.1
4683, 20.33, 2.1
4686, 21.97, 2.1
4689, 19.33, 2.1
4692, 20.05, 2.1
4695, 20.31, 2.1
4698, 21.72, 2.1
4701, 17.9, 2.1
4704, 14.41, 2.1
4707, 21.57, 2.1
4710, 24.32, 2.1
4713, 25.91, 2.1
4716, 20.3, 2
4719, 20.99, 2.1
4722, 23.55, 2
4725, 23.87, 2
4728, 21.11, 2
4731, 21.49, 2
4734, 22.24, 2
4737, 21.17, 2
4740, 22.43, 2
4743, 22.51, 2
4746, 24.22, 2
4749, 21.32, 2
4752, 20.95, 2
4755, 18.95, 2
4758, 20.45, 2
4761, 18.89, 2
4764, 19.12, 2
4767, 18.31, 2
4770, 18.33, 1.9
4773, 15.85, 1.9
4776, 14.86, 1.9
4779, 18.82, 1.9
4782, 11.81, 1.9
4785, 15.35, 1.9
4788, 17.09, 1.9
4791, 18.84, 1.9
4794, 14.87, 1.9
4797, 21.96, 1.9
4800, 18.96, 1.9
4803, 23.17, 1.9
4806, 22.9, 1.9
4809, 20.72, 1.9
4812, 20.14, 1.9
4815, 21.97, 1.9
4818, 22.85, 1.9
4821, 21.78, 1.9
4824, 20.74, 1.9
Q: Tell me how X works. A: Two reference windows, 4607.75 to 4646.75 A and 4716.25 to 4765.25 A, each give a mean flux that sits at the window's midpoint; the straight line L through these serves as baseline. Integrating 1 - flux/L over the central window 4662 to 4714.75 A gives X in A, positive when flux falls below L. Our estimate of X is 2.9 A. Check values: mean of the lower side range 23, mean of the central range 21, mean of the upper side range 21.4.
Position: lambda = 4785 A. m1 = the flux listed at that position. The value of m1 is 15.35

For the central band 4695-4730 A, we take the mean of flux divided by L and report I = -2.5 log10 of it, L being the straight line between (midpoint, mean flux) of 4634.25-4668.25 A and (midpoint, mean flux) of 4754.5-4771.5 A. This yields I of -0.06 mag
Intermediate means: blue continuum 21.7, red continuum 19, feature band 21.4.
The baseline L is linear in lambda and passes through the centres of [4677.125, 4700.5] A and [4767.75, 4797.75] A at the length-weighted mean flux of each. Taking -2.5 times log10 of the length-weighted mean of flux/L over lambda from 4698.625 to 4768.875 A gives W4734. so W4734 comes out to -0.12 mag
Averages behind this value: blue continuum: 21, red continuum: 16.7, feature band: 21.1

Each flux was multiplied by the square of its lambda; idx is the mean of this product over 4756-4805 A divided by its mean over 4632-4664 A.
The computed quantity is 0.9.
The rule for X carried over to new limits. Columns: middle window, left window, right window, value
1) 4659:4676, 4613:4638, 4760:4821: 0.4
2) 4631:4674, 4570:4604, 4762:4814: -3.2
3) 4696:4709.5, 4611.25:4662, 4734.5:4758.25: 1.6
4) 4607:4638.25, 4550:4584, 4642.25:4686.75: -2.6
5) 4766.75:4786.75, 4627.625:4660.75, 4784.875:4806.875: 3.6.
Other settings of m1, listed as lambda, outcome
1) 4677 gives 24.98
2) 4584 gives 22.29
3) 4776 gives 14.86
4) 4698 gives 21.72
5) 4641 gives 22.59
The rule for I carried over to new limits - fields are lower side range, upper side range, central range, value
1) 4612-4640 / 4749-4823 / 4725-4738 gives -0.08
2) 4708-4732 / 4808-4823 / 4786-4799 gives 0.20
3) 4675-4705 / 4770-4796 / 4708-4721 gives -0.18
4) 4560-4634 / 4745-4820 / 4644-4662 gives -0.01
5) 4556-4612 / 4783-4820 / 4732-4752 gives -0.09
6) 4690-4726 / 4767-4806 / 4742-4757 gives -0.11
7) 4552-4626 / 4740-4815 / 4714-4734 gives -0.10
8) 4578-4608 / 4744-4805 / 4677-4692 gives -0.07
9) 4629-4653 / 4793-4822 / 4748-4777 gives 0.13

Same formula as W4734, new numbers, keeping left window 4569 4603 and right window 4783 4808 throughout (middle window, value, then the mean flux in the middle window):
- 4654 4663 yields -0.15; 23.2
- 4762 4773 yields 0.06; 18.2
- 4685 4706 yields 0.03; 19.4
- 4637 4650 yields -0.09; 22.1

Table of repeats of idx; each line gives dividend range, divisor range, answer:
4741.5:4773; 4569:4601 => 1.03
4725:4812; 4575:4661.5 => 0.94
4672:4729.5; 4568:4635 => 1.00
